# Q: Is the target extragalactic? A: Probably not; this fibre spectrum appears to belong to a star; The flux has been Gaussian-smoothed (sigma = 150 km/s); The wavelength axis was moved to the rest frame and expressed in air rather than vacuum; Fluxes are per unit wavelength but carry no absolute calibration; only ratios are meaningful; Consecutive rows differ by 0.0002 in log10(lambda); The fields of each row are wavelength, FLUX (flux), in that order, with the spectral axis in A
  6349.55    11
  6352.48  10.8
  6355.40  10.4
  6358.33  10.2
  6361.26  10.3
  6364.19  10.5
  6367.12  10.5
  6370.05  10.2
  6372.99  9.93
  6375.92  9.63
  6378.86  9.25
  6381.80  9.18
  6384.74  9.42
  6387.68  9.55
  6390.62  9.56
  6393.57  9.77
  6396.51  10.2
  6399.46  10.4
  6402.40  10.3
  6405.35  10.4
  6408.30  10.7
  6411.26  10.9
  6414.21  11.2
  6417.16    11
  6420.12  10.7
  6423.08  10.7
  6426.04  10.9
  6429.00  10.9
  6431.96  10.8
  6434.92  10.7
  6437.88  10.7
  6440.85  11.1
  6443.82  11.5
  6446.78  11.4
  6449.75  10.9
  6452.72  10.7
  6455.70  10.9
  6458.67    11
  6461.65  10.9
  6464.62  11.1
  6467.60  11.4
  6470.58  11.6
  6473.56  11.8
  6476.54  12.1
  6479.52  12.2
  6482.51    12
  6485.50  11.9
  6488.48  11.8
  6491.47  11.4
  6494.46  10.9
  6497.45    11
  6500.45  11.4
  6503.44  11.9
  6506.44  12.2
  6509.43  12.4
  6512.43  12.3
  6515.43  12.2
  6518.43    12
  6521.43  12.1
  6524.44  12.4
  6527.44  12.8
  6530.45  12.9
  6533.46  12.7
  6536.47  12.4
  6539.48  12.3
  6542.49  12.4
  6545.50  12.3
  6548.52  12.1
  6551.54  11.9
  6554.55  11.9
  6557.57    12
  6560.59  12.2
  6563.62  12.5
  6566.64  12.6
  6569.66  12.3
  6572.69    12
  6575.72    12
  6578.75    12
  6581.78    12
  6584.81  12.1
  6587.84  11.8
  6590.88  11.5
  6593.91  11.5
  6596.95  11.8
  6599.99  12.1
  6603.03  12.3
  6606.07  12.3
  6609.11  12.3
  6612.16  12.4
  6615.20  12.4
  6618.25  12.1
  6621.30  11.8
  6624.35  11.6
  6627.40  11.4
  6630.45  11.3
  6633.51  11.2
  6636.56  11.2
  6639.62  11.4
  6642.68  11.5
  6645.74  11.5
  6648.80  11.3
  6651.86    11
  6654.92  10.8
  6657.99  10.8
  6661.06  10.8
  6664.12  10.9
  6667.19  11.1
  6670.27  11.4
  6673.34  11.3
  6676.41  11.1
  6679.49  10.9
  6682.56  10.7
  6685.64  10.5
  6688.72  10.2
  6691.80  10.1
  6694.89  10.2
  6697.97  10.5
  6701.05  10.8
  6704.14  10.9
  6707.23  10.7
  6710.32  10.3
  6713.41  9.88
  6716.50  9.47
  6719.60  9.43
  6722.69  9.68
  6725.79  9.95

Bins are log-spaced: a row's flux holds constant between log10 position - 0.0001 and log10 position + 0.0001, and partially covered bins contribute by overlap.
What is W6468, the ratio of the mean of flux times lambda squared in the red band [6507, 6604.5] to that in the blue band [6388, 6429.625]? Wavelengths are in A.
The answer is 1.2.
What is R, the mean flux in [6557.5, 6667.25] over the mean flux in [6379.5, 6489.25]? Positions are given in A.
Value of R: 1.08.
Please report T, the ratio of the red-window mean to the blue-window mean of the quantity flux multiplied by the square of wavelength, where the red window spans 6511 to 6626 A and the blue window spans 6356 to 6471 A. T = 1.21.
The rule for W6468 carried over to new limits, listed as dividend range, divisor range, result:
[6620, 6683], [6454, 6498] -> 1.03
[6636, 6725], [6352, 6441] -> 1.13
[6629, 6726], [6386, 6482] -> 1.06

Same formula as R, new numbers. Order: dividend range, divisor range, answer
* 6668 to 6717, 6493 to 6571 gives 0.87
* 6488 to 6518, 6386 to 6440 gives 1.12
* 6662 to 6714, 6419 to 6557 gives 0.92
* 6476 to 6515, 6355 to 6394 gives 1.20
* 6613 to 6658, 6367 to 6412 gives 1.15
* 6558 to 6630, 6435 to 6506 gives 1.06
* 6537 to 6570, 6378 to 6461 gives 1.16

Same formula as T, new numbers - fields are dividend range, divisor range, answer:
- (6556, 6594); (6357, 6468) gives 1.21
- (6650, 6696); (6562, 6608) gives 0.92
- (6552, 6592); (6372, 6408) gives 1.30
